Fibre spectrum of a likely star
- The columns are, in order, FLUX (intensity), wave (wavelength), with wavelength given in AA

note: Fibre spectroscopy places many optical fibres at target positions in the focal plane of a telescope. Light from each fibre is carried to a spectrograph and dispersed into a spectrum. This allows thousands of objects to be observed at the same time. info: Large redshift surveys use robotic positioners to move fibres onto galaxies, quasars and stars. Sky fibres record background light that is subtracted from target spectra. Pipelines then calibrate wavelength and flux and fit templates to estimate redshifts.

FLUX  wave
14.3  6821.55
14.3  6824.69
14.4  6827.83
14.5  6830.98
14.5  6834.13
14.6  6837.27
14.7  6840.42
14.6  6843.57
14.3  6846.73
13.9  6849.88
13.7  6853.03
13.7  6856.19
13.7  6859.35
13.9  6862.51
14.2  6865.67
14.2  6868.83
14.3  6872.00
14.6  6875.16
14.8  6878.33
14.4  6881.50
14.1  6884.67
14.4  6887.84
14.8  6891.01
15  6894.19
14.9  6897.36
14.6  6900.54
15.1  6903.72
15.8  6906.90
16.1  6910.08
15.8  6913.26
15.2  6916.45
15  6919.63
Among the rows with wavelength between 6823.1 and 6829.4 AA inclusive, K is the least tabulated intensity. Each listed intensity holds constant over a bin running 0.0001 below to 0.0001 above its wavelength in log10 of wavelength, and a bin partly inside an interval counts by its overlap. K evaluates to 14.3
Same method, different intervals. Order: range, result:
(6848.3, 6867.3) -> 13.7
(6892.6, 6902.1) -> 14.6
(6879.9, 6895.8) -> 14.1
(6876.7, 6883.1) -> 14.4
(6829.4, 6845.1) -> 14.5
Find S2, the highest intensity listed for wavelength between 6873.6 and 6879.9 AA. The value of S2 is 14.8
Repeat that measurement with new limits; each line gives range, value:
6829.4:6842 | 14.7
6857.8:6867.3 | 14.2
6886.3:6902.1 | 15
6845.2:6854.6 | 14.3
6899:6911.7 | 16.1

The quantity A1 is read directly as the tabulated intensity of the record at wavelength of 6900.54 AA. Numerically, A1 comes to 14.6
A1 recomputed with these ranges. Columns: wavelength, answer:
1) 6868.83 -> 14.2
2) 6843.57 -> 14.6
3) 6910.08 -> 16.1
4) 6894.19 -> 15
